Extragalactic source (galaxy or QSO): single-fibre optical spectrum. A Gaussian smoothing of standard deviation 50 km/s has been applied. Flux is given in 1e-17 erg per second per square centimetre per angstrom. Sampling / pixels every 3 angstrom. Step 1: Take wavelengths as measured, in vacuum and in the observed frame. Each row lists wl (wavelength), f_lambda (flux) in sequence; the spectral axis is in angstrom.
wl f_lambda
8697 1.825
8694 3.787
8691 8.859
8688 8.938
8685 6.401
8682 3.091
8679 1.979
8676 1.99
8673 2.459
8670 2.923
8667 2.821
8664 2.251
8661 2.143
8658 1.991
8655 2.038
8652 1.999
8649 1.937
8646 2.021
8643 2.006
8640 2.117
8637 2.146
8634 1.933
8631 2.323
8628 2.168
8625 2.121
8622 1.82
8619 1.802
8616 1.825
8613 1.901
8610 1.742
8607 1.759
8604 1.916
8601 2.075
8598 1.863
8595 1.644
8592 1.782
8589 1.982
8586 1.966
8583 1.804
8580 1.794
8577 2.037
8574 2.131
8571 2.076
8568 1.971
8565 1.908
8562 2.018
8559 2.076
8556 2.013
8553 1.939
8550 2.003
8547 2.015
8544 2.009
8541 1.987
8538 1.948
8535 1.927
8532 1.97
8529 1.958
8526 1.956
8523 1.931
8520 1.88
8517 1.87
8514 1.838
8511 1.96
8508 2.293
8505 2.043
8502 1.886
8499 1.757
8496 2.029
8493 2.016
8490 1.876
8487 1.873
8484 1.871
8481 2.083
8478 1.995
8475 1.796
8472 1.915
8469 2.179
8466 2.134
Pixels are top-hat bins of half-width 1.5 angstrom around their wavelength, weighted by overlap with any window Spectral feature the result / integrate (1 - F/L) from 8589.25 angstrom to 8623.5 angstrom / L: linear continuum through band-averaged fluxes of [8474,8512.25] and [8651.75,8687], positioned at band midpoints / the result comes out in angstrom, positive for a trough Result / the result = 9.0 angstrom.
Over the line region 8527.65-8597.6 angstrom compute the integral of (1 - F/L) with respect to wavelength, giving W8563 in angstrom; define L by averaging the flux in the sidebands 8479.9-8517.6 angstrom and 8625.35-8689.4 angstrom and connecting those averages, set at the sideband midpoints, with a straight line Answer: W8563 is 9.5 angstrom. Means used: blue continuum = 1.95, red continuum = 2.73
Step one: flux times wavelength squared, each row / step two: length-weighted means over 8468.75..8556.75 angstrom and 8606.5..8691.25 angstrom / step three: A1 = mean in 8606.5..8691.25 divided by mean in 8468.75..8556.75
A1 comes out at 1.4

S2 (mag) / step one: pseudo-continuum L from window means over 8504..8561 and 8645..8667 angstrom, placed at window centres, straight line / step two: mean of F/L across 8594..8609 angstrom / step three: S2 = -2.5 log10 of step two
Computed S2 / 0.11 mag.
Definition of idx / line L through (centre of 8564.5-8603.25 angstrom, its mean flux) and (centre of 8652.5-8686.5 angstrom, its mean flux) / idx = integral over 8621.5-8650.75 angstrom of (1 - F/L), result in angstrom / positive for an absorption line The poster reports 4.1 angstrom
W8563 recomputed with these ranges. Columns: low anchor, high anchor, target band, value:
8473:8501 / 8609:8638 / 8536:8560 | -0.6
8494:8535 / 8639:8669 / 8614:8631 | 1.0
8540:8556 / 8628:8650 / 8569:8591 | 0.6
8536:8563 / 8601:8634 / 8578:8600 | 1.4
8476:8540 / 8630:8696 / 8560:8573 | 2.1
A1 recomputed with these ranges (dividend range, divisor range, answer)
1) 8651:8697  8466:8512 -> 1.87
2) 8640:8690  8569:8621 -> 1.60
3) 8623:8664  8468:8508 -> 1.10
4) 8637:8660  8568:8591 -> 1.05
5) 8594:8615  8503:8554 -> 0.95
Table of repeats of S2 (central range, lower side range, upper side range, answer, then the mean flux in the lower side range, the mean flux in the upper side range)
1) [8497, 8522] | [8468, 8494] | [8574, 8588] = 0.00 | 1.95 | 1.93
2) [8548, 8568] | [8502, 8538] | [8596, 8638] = -0.02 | 1.96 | 1.95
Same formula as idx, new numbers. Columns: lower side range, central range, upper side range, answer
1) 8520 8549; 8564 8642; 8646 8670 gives 5.6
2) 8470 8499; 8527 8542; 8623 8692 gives 1.8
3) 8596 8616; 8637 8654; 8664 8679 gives 1.5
